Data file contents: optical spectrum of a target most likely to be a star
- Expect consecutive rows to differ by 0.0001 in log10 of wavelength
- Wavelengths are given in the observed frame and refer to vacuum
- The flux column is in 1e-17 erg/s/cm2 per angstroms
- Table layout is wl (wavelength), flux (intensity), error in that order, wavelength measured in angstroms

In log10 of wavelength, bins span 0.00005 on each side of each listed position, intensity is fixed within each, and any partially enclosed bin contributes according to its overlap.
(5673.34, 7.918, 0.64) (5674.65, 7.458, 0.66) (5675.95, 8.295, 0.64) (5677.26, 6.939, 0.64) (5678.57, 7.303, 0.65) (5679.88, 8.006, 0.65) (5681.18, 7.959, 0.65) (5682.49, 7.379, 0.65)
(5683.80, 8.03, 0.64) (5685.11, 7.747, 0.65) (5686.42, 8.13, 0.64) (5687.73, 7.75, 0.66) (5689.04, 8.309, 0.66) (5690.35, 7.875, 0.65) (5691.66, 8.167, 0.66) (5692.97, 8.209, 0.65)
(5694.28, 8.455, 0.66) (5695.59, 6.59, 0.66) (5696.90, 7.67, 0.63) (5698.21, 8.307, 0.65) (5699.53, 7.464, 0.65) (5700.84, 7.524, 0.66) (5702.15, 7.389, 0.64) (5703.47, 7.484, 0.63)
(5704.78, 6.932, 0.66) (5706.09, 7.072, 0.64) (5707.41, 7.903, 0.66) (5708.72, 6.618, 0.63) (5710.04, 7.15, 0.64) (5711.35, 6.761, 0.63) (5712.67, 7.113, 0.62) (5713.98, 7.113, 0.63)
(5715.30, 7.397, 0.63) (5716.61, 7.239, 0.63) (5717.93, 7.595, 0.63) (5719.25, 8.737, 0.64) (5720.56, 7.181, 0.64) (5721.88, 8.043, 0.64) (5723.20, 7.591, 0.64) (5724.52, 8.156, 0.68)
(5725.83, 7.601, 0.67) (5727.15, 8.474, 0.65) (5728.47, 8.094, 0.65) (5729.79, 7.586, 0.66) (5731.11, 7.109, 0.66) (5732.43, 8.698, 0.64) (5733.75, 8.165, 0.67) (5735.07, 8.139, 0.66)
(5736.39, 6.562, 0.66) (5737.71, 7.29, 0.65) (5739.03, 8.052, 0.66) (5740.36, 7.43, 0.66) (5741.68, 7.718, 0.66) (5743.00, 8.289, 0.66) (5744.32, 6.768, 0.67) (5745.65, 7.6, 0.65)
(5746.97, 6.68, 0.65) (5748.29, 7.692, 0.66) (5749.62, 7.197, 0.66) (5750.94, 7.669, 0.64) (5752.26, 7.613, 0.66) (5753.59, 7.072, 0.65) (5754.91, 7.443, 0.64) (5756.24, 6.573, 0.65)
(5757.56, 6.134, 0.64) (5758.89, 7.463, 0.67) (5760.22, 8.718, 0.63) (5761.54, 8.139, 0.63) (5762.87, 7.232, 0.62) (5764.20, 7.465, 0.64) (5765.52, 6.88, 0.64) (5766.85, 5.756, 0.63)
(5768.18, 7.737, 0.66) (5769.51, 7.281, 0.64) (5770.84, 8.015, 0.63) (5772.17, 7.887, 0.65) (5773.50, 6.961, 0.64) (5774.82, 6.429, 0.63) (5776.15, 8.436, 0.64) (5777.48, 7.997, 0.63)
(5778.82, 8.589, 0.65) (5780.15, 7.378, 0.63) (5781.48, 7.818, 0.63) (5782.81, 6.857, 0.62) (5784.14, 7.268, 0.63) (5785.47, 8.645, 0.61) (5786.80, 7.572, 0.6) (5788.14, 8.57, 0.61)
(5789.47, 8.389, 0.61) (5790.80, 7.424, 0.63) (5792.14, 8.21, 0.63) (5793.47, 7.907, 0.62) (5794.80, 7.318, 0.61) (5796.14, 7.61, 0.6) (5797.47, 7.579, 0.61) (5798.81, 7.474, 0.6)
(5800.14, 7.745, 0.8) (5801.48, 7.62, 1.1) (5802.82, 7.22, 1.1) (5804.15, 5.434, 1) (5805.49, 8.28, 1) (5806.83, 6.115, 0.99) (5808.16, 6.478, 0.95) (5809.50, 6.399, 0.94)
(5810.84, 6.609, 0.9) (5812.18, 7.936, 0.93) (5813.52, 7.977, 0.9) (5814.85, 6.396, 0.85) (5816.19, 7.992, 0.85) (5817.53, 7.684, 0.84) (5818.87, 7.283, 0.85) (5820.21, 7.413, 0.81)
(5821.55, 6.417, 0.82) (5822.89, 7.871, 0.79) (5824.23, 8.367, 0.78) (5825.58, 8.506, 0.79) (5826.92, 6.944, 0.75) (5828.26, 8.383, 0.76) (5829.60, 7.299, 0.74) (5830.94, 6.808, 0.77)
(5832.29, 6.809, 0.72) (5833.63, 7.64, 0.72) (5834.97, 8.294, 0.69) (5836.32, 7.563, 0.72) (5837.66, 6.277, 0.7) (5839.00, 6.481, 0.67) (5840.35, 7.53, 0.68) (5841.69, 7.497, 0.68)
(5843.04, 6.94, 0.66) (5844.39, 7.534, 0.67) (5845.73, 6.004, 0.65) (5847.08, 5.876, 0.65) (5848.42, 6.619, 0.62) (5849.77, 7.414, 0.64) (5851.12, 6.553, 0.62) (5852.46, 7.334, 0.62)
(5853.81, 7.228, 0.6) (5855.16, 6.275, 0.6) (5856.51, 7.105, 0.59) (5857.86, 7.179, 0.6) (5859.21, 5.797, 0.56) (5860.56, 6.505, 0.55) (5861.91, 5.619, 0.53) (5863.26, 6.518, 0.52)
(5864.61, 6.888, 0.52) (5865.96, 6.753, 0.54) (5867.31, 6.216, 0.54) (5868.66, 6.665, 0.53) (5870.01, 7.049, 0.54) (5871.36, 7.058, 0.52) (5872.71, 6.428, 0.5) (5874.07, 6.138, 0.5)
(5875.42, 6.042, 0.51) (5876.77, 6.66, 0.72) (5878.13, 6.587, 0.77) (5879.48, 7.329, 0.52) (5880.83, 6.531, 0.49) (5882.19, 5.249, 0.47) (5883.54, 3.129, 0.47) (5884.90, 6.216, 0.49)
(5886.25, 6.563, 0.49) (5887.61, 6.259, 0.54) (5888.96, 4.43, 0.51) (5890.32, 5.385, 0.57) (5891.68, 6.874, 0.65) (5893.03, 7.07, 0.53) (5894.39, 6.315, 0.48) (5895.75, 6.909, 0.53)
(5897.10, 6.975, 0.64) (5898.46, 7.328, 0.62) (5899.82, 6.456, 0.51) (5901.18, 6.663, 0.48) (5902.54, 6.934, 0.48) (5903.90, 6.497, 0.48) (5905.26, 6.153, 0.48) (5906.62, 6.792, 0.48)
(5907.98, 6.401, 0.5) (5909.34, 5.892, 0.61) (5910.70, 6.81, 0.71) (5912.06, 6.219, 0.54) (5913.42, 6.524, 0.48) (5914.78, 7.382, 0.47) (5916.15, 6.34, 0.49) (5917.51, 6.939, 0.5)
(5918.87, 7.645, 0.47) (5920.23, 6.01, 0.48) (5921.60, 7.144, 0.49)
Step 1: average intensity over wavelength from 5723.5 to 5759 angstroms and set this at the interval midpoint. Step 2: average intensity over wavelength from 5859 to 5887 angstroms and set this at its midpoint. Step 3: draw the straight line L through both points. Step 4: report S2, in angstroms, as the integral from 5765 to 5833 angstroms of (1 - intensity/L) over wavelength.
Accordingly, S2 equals -4.6 angstroms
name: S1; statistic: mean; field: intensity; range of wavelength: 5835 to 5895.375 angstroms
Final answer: 6.51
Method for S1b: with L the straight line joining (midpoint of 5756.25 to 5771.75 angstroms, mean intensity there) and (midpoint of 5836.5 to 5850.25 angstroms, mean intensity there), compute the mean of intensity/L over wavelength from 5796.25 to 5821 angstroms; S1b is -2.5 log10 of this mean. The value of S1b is -0.02 mag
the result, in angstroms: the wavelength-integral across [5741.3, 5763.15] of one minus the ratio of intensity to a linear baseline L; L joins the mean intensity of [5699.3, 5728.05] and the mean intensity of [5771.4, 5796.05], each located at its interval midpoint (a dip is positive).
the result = 0.6 angstroms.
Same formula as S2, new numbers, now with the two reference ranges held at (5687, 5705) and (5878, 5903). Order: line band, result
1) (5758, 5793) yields -2.5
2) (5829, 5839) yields -0.7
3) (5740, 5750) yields -0.1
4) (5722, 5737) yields -0.7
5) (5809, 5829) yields -2.0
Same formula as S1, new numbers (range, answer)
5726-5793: 7.58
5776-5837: 7.52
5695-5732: 7.51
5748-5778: 7.38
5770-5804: 7.68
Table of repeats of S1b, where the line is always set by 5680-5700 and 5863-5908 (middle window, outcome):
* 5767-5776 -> -0.01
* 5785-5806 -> -0.09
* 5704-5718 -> 0.08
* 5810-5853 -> -0.07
